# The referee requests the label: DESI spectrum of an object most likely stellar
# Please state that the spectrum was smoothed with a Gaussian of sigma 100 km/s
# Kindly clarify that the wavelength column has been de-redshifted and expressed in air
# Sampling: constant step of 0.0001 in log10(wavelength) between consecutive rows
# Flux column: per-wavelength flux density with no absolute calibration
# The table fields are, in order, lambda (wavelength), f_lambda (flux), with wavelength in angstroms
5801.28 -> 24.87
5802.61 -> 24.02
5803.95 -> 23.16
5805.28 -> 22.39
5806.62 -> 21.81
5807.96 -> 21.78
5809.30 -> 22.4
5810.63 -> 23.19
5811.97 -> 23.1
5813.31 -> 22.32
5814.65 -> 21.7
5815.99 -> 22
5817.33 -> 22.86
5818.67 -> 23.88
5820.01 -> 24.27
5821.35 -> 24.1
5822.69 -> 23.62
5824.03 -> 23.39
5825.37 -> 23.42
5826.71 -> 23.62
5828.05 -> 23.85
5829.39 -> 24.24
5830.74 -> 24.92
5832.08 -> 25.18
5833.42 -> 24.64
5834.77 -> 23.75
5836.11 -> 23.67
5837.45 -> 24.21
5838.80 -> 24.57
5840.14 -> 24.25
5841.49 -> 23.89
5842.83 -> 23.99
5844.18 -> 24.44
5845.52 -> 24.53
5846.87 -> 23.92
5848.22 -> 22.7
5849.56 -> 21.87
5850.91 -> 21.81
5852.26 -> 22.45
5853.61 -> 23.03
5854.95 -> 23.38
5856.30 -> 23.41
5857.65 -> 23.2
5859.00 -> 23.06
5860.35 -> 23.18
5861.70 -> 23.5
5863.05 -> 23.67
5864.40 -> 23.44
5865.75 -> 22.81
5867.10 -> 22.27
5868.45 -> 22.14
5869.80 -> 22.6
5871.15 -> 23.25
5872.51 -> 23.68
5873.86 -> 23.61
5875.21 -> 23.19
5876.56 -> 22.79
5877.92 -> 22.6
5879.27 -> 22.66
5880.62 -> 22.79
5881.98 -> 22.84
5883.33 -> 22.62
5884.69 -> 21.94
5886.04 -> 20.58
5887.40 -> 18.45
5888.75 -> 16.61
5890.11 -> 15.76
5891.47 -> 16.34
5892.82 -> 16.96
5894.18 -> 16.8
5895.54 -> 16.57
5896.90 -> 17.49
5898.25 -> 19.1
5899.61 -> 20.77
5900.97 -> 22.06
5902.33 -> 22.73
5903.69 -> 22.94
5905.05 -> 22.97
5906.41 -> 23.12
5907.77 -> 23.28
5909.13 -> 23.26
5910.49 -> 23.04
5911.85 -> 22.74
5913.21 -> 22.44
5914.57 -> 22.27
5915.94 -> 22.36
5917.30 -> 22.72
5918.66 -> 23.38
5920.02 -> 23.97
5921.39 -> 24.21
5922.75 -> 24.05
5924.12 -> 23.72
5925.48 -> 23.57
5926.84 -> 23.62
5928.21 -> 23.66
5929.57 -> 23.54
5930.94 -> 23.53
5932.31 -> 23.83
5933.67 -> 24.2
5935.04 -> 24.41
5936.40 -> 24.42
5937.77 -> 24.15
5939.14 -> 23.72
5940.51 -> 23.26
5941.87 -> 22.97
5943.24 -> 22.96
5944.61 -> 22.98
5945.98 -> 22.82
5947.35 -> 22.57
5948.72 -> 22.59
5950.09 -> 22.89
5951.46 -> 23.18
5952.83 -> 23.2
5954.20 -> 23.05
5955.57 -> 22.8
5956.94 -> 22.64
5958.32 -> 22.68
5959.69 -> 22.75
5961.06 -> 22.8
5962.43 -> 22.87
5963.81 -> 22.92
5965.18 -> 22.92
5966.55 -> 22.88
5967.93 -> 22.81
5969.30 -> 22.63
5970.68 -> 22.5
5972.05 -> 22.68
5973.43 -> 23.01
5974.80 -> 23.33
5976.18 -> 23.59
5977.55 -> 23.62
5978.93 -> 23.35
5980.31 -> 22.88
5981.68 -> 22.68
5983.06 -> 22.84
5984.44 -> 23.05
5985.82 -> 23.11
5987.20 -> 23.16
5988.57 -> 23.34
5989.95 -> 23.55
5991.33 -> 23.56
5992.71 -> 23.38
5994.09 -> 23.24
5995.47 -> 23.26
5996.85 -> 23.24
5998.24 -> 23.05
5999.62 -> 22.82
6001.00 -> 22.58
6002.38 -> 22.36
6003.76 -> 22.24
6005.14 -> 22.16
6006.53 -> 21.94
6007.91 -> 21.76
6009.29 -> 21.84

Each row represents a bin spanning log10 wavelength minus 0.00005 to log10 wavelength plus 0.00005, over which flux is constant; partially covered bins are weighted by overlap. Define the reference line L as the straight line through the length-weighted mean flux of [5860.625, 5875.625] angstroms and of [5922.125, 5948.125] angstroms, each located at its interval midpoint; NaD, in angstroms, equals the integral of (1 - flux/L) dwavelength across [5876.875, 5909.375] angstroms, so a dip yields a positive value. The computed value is 3.9 angstroms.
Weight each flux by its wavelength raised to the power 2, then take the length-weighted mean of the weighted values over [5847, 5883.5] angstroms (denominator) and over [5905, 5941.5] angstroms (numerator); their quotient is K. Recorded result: 1.0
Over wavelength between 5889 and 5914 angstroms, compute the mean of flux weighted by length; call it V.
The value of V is 20.4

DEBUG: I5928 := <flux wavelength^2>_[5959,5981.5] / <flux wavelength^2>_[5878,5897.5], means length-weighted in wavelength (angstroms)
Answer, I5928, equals 1.23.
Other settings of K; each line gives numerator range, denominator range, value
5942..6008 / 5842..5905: 1.09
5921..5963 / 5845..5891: 1.07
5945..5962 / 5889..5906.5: 1.20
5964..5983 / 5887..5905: 1.25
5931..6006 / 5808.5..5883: 1.03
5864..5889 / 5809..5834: 0.96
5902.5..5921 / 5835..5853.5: 1.00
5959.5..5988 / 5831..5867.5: 1.02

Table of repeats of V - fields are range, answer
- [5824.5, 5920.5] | 22.4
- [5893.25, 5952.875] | 22.7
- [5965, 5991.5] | 23.1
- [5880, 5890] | 20.5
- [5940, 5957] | 22.9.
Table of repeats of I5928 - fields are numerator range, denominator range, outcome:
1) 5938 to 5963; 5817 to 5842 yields 0.99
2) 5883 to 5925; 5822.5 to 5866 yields 0.91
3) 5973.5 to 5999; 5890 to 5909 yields 1.20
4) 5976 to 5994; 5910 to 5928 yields 1.02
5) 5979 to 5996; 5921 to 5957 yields 1.01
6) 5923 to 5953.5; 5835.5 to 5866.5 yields 1.03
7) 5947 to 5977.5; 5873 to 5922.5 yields 1.10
